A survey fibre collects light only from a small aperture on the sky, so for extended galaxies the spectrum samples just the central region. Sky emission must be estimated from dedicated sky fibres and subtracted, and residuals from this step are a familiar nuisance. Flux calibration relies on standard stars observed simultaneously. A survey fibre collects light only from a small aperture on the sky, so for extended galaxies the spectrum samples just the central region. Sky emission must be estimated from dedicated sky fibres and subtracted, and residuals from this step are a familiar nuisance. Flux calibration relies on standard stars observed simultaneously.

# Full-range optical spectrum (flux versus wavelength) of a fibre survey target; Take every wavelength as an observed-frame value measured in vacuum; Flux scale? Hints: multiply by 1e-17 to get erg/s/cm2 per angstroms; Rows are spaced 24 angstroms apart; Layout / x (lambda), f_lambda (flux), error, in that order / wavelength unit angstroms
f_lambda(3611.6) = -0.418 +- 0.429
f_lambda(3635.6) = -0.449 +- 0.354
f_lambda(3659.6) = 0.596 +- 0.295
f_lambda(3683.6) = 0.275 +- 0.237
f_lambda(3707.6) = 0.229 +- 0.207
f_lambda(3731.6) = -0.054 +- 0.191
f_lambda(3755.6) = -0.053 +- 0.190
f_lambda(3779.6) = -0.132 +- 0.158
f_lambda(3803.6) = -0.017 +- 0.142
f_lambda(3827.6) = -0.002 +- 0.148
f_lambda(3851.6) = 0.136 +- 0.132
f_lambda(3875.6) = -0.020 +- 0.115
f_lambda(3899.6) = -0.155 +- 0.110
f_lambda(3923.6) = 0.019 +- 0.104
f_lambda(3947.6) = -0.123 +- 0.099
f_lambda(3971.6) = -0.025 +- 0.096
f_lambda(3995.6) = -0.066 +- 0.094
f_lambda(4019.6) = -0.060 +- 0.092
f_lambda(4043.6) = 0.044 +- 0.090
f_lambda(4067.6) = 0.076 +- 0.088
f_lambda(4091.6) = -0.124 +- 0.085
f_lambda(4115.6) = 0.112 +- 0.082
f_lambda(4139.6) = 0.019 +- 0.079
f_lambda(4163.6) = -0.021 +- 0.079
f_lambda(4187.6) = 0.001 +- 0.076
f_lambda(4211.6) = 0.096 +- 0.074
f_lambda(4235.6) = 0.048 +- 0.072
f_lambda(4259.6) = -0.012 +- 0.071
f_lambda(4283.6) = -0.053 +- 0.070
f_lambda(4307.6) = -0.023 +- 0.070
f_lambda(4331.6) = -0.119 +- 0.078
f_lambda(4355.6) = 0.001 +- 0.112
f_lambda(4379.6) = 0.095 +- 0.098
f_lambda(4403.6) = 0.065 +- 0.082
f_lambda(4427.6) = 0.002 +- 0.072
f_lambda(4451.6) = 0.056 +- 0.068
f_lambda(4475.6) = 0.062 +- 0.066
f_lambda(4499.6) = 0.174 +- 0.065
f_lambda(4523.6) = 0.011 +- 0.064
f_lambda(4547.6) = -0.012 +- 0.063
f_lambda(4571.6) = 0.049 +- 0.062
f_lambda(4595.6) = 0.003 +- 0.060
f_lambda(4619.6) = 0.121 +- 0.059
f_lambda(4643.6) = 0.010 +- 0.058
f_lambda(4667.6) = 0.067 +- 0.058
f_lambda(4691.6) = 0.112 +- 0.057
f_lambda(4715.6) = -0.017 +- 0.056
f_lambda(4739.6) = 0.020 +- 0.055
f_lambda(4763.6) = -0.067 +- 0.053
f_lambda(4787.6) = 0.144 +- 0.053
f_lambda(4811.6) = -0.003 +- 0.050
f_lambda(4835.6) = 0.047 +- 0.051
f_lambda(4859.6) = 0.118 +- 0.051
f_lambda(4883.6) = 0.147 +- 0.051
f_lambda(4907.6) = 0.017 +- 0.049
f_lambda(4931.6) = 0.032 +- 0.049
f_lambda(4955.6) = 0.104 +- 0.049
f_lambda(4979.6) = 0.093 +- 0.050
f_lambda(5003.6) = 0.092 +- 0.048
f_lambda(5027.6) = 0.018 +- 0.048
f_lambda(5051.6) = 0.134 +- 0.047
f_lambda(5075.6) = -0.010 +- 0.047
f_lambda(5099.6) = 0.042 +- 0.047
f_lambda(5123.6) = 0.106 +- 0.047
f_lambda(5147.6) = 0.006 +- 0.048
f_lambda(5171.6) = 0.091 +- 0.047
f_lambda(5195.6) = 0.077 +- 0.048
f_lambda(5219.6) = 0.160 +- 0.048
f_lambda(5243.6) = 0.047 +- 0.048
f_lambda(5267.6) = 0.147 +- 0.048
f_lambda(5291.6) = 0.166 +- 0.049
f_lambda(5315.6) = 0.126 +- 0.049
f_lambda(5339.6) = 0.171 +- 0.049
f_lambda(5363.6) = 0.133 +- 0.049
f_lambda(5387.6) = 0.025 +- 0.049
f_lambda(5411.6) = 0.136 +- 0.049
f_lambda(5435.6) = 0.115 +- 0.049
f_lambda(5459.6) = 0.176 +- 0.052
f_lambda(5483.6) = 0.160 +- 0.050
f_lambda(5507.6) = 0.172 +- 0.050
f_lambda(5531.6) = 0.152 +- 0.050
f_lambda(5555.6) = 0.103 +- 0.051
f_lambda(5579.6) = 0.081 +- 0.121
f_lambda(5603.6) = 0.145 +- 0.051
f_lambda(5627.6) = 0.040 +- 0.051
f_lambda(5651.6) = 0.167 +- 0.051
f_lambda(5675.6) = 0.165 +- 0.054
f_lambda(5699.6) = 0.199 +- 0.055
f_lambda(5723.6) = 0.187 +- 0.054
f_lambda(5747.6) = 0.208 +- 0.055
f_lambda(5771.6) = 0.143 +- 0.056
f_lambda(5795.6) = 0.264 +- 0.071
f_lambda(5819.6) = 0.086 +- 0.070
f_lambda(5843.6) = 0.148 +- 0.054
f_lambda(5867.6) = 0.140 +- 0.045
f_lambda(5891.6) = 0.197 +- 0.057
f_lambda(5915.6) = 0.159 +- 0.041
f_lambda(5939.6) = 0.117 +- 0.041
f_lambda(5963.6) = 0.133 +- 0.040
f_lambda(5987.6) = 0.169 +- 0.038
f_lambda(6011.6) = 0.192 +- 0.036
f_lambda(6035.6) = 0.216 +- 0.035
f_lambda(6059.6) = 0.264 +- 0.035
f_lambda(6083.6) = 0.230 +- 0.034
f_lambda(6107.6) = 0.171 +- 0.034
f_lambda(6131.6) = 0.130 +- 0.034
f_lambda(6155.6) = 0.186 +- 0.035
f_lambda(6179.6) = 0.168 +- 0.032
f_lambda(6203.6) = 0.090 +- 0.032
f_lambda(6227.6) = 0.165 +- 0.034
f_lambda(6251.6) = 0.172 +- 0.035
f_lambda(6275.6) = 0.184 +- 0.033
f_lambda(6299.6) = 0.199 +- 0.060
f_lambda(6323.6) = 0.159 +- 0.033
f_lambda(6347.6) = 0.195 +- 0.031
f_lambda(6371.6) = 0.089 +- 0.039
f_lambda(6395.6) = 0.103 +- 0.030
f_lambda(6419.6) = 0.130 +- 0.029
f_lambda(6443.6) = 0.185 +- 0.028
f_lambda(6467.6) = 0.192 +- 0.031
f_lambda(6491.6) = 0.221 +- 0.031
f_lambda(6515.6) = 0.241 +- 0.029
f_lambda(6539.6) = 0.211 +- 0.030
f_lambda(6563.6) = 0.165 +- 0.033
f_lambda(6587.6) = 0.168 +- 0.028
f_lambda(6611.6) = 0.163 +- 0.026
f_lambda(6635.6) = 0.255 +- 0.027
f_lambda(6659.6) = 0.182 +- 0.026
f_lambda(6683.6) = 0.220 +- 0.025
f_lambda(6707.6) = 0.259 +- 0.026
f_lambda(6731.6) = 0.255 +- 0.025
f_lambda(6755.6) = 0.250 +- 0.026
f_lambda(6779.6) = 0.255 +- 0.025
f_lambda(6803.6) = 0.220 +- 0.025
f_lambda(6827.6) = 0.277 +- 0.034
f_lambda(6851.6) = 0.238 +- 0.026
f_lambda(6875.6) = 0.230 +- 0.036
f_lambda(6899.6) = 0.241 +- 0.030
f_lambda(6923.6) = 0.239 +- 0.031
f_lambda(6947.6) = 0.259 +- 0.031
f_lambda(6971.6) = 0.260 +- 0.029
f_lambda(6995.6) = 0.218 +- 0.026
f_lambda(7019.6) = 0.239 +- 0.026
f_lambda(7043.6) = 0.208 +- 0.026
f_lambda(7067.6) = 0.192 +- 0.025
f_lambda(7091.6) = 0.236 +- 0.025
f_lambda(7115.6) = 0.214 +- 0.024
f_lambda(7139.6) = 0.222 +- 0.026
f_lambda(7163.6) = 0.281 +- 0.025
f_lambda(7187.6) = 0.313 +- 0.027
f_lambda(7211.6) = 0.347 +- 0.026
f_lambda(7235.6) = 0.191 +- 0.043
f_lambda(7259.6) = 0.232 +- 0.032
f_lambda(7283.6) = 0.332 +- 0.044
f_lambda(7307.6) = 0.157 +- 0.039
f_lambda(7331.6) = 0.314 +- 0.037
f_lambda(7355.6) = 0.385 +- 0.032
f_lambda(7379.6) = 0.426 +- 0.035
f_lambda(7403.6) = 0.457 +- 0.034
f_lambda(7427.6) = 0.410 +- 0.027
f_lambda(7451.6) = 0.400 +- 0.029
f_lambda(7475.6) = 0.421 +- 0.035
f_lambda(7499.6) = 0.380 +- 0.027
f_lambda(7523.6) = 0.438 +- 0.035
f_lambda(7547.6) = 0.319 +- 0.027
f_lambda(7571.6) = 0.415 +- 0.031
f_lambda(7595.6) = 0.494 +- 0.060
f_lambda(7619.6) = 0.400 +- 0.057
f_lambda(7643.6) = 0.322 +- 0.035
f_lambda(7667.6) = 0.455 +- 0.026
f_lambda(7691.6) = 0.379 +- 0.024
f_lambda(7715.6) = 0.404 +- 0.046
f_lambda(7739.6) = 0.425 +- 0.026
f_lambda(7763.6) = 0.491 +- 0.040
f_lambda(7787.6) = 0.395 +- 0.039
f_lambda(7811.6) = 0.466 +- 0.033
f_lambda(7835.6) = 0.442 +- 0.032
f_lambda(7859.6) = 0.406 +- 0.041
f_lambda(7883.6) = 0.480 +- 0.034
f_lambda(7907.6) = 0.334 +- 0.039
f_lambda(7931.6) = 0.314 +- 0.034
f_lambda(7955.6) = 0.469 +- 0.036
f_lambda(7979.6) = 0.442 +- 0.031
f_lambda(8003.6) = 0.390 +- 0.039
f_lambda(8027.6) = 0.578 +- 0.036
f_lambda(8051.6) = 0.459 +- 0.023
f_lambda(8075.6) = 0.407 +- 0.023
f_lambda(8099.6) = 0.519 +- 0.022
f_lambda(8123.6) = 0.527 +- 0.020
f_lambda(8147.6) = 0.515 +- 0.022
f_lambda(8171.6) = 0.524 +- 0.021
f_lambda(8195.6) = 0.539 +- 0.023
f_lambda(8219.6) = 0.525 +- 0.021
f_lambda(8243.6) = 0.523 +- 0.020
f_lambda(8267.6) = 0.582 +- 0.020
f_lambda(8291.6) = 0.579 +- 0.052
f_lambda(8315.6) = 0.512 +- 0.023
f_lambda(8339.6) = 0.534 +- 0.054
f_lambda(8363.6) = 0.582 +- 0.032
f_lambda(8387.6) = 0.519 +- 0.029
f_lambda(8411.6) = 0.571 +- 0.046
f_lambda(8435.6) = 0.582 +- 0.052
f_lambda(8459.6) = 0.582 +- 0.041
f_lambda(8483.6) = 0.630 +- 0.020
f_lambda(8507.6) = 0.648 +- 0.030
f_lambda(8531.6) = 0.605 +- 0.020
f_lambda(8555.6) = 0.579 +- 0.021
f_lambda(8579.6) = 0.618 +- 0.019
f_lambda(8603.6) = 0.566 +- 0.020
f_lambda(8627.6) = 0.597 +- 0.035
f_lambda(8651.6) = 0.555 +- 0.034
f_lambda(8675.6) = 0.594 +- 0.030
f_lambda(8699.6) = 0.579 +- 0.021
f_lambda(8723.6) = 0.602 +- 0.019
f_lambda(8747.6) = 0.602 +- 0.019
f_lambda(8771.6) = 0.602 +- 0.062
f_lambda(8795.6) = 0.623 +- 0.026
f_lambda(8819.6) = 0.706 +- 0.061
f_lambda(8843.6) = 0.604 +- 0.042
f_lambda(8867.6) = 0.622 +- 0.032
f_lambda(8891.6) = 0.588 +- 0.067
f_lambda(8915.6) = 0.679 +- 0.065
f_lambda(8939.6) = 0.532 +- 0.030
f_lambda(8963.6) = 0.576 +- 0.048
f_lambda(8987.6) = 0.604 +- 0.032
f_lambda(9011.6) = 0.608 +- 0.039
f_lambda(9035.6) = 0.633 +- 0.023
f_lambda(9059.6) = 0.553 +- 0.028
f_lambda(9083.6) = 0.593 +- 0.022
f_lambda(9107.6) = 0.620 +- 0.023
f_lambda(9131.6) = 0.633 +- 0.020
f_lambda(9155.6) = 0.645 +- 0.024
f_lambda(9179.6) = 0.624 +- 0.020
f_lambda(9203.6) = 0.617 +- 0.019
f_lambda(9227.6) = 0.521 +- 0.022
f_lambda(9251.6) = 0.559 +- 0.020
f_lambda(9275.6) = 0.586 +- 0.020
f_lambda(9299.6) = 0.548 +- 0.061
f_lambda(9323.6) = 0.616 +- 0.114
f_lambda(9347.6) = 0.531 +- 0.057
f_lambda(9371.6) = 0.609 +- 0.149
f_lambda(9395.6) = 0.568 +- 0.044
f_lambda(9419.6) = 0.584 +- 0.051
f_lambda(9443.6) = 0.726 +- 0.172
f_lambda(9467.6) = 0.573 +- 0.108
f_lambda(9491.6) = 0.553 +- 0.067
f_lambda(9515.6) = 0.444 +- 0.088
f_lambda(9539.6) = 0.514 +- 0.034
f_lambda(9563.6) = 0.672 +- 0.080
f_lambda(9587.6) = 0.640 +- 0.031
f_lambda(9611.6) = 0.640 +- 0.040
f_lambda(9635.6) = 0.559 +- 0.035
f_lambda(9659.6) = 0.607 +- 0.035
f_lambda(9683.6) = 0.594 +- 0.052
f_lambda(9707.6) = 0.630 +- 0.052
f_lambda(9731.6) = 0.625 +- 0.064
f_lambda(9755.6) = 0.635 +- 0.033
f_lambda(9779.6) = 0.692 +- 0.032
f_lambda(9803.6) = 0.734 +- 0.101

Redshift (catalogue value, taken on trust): 0.84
